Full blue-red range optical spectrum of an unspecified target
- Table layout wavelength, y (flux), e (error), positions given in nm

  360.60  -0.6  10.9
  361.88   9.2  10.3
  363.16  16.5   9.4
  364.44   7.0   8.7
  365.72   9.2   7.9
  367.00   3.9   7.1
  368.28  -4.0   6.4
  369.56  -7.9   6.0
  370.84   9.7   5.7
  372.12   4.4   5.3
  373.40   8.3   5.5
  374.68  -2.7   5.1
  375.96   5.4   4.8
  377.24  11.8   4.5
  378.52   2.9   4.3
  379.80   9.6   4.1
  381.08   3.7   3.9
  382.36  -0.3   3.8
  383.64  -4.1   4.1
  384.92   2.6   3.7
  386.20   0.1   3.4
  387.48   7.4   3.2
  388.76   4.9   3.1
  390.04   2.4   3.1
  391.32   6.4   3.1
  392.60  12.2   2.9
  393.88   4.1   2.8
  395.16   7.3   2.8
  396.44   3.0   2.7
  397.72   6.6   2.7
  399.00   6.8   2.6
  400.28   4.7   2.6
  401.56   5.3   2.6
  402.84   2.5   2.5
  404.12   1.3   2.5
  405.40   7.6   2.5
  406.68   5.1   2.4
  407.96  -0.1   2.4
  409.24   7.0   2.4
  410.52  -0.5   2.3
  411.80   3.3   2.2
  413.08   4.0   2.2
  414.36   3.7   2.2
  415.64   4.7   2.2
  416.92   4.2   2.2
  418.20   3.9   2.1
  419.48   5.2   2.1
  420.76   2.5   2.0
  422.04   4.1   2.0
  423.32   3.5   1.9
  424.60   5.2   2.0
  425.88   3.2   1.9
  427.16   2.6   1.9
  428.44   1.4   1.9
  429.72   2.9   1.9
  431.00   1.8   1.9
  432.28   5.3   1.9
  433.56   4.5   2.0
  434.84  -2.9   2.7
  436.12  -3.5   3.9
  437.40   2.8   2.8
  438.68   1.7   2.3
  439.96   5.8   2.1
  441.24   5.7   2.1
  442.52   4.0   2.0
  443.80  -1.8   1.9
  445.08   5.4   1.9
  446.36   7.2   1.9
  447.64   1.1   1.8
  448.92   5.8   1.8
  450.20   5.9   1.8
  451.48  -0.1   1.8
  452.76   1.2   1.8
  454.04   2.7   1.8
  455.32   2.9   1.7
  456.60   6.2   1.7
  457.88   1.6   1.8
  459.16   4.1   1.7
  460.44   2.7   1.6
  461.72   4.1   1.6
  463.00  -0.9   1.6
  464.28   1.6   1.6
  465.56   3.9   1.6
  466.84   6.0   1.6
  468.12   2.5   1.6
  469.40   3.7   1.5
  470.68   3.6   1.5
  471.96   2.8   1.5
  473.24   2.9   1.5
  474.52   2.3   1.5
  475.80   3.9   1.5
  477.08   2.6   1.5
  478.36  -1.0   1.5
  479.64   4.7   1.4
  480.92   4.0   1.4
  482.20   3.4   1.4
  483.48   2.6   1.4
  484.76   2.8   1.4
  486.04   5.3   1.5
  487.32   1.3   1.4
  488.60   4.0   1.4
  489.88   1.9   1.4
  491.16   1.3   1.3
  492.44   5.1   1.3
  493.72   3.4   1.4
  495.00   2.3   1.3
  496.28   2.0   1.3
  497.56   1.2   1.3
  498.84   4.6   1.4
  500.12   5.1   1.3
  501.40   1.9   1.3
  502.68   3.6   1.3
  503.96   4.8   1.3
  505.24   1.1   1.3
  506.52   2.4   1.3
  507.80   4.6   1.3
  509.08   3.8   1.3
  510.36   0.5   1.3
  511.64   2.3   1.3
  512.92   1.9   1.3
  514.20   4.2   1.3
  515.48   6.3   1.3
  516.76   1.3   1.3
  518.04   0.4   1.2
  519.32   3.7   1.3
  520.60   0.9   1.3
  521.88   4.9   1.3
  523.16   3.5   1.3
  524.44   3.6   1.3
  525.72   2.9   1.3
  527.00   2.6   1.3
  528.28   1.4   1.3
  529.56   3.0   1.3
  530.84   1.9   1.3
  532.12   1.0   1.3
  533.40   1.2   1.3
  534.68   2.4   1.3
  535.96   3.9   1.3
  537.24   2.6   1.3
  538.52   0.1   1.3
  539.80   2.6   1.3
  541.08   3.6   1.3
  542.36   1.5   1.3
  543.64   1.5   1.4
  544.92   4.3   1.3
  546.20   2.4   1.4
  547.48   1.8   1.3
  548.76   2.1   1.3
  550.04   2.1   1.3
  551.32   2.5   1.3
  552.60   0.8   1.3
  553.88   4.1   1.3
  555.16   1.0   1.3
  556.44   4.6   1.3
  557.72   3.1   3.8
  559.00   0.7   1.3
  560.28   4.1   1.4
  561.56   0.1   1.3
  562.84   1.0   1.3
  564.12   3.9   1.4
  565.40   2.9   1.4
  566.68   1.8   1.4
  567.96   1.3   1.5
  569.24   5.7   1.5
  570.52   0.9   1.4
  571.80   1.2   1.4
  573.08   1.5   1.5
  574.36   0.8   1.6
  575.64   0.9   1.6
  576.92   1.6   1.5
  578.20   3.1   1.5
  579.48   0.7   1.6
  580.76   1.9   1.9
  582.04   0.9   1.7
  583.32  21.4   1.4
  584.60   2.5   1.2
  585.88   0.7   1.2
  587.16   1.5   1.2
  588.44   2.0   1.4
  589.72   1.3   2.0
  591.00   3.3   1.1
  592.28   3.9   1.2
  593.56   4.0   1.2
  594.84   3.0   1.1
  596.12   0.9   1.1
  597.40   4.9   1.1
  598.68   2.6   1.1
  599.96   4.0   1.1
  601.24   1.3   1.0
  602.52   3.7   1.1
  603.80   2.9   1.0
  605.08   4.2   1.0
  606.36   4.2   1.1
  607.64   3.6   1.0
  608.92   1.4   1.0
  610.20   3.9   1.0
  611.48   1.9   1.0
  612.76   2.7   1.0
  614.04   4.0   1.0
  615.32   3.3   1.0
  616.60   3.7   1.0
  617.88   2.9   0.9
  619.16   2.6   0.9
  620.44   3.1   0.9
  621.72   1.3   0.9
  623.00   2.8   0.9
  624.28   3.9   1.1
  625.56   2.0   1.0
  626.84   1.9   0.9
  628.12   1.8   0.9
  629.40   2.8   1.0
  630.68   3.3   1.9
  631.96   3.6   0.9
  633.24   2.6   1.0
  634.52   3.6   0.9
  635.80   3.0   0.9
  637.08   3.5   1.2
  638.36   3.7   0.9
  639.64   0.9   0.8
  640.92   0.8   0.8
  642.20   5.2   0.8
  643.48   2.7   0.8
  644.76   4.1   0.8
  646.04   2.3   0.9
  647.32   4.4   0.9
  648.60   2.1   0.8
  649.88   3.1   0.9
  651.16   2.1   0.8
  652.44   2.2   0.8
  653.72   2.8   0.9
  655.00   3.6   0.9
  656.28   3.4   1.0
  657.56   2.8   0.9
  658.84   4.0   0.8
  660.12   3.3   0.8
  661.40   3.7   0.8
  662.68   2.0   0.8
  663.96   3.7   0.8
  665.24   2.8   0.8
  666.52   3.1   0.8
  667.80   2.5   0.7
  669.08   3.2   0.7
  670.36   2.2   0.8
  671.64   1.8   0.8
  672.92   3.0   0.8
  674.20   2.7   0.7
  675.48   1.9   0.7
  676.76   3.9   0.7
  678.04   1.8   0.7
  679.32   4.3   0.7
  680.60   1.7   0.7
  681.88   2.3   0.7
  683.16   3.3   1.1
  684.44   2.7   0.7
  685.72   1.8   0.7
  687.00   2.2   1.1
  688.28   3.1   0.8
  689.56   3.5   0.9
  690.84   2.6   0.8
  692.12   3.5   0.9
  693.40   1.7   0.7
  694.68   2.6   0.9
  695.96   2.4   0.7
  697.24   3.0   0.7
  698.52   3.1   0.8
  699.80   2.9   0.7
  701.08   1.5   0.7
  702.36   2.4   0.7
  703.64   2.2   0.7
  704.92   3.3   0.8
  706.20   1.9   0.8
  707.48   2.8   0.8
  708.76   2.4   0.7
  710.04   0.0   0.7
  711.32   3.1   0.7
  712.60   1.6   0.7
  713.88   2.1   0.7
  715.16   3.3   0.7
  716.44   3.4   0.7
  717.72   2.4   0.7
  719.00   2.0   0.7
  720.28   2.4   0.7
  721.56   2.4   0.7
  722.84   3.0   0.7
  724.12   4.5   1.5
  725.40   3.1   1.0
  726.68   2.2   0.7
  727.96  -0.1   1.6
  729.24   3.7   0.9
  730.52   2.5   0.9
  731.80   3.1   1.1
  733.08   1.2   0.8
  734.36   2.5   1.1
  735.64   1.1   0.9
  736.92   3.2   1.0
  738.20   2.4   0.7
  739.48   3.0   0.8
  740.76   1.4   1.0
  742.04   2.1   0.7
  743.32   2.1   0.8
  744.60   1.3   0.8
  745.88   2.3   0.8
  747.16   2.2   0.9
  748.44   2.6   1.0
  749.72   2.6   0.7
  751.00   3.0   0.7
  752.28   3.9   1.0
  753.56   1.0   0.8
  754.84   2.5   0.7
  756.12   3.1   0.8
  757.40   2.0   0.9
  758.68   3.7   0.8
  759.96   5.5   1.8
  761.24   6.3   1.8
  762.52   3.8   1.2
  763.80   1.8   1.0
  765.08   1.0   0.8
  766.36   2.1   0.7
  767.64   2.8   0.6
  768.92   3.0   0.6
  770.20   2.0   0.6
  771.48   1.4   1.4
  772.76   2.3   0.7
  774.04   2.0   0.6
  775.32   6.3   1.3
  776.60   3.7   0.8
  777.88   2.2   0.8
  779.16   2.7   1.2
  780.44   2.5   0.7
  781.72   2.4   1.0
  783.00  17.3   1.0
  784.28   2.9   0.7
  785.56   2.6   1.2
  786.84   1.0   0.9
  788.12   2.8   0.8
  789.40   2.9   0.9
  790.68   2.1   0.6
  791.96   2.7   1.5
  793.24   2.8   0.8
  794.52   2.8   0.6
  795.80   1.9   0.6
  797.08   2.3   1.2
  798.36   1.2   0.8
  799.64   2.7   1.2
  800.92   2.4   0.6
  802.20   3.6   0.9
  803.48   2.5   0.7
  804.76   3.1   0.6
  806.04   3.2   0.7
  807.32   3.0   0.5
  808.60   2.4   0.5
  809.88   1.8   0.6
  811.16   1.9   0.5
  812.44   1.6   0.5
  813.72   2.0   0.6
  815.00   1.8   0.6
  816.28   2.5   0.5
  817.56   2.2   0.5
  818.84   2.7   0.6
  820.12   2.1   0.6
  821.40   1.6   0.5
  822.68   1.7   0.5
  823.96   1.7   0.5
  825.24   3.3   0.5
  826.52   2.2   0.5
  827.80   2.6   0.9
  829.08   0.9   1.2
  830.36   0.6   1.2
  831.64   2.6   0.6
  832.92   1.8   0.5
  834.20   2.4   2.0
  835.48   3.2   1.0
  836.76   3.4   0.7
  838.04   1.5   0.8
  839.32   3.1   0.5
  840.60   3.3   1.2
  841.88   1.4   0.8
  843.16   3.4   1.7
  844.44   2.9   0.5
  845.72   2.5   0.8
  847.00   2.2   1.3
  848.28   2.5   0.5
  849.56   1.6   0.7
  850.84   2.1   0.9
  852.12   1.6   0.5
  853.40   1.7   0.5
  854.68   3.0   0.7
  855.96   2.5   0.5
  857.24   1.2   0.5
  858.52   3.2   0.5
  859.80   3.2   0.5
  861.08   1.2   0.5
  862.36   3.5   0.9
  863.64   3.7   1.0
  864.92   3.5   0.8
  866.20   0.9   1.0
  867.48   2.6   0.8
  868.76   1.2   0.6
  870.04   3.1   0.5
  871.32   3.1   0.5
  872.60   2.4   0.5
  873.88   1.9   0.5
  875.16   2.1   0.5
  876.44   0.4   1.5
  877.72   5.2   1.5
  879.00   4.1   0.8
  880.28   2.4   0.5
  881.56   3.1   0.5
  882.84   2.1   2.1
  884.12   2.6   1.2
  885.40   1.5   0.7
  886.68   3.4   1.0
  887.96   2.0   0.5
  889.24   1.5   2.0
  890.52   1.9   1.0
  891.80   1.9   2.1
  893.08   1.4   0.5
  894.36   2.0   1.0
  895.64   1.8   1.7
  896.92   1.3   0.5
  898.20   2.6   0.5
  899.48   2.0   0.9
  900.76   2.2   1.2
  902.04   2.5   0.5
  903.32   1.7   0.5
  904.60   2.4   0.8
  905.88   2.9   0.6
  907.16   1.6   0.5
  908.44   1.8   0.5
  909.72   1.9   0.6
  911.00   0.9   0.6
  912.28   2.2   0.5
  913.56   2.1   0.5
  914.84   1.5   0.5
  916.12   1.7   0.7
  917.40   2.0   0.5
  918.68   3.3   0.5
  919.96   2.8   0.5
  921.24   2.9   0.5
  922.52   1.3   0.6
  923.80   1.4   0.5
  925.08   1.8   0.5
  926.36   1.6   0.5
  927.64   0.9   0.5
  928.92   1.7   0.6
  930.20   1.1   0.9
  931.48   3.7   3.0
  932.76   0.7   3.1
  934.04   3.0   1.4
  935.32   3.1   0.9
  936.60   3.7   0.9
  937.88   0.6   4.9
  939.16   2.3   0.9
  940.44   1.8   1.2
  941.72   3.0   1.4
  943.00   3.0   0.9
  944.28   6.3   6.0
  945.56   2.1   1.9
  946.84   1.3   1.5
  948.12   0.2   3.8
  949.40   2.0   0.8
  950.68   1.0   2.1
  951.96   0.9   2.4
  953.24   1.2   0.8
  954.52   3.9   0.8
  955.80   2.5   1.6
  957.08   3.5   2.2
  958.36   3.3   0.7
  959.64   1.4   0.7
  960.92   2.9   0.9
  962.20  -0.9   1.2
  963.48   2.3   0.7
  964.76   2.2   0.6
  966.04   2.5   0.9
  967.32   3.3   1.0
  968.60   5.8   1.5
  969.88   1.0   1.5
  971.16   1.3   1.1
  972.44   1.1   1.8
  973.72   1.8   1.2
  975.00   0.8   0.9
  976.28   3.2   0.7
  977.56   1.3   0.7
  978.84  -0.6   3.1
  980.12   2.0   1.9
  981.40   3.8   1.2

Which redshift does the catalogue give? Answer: 0.56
